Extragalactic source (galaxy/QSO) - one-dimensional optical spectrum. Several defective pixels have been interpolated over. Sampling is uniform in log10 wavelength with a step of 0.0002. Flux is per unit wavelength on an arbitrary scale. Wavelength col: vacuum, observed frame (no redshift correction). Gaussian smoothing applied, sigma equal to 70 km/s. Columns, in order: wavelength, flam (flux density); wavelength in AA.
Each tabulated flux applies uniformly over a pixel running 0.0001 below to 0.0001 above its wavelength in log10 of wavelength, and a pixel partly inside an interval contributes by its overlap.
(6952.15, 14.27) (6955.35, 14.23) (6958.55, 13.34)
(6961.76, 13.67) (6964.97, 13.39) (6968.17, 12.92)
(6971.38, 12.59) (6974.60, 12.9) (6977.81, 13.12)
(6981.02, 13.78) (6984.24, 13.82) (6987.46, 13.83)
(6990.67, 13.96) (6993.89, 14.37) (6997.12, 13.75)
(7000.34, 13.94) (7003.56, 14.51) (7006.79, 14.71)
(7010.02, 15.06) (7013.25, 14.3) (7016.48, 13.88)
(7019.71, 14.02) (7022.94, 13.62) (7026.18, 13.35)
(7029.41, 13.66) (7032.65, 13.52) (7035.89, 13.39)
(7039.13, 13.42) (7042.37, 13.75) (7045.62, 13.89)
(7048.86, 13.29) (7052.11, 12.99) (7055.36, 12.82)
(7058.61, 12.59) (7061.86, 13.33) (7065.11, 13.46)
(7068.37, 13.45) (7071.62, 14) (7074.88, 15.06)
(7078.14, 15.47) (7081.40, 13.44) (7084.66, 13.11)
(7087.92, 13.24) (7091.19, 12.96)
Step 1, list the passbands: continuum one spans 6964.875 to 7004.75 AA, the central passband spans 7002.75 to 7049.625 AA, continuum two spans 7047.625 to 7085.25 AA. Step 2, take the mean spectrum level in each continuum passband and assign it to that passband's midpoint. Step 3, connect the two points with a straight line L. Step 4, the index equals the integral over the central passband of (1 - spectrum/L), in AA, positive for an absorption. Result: -0.99 AA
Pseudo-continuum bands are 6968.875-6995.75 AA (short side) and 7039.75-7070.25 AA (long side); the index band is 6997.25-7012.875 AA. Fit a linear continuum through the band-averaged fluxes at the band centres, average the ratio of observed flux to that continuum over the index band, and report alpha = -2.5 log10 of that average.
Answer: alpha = -0.078 mag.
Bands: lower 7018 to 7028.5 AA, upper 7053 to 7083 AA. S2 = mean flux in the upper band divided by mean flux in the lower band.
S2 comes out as 1.00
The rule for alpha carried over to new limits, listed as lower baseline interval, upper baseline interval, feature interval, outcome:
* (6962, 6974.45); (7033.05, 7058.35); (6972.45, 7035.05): -0.06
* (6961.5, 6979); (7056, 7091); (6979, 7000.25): -0.06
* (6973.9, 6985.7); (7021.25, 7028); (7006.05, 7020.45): -0.07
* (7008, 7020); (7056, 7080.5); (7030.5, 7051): 0.05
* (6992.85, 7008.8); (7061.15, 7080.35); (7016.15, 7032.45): 0.04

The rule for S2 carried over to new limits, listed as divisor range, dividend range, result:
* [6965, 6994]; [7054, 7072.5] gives 0.99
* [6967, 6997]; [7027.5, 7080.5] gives 1.01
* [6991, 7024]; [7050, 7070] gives 0.92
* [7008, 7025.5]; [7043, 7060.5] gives 0.93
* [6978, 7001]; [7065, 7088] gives 1.01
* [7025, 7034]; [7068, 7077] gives 1.06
